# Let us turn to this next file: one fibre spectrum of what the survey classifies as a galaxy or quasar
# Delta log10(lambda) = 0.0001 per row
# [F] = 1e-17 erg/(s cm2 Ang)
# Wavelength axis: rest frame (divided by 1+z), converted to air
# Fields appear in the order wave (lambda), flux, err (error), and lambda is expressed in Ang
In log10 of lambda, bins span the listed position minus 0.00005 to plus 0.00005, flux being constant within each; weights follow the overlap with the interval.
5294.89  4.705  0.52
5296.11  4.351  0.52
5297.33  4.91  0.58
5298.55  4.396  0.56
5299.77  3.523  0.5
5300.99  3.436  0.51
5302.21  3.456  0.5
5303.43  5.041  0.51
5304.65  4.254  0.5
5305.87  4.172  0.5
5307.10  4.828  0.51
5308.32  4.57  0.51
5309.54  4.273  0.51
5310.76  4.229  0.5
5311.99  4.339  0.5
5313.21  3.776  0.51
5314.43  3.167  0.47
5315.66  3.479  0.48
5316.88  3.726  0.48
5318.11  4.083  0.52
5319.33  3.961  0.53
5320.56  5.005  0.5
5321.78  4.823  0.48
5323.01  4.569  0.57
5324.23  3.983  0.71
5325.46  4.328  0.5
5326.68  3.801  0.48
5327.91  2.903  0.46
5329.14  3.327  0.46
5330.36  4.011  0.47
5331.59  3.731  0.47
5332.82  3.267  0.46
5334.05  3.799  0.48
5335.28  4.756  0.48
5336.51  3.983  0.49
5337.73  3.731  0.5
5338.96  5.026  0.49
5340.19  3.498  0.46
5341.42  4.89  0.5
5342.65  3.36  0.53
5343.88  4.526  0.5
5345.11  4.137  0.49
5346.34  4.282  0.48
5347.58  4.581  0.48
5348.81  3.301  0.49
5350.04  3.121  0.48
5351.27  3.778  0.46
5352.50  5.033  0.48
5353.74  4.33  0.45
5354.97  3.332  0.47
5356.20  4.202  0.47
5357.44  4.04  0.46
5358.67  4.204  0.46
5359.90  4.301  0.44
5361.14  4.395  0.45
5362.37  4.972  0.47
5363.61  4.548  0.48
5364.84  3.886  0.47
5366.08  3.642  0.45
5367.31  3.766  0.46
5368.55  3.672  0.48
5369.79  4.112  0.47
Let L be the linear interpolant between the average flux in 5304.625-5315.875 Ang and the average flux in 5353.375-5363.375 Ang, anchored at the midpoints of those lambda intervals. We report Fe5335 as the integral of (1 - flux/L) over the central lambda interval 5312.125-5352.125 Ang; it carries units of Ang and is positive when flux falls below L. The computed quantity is 1.9 Ang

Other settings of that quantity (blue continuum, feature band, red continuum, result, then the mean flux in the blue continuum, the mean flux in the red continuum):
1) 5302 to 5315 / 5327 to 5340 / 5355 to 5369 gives 1.0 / 4.22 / 4.12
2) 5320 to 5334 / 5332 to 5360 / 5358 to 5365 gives 1.0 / 3.97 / 4.42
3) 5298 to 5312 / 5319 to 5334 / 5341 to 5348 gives 0.9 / 4.2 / 4.27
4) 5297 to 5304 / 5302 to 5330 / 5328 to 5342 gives -0.5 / 4.09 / 3.96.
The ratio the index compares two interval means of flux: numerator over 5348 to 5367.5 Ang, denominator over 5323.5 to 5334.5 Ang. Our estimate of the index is 1.10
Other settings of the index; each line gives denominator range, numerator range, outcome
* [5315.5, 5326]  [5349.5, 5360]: 0.95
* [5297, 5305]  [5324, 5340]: 0.94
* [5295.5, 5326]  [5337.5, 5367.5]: 0.99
